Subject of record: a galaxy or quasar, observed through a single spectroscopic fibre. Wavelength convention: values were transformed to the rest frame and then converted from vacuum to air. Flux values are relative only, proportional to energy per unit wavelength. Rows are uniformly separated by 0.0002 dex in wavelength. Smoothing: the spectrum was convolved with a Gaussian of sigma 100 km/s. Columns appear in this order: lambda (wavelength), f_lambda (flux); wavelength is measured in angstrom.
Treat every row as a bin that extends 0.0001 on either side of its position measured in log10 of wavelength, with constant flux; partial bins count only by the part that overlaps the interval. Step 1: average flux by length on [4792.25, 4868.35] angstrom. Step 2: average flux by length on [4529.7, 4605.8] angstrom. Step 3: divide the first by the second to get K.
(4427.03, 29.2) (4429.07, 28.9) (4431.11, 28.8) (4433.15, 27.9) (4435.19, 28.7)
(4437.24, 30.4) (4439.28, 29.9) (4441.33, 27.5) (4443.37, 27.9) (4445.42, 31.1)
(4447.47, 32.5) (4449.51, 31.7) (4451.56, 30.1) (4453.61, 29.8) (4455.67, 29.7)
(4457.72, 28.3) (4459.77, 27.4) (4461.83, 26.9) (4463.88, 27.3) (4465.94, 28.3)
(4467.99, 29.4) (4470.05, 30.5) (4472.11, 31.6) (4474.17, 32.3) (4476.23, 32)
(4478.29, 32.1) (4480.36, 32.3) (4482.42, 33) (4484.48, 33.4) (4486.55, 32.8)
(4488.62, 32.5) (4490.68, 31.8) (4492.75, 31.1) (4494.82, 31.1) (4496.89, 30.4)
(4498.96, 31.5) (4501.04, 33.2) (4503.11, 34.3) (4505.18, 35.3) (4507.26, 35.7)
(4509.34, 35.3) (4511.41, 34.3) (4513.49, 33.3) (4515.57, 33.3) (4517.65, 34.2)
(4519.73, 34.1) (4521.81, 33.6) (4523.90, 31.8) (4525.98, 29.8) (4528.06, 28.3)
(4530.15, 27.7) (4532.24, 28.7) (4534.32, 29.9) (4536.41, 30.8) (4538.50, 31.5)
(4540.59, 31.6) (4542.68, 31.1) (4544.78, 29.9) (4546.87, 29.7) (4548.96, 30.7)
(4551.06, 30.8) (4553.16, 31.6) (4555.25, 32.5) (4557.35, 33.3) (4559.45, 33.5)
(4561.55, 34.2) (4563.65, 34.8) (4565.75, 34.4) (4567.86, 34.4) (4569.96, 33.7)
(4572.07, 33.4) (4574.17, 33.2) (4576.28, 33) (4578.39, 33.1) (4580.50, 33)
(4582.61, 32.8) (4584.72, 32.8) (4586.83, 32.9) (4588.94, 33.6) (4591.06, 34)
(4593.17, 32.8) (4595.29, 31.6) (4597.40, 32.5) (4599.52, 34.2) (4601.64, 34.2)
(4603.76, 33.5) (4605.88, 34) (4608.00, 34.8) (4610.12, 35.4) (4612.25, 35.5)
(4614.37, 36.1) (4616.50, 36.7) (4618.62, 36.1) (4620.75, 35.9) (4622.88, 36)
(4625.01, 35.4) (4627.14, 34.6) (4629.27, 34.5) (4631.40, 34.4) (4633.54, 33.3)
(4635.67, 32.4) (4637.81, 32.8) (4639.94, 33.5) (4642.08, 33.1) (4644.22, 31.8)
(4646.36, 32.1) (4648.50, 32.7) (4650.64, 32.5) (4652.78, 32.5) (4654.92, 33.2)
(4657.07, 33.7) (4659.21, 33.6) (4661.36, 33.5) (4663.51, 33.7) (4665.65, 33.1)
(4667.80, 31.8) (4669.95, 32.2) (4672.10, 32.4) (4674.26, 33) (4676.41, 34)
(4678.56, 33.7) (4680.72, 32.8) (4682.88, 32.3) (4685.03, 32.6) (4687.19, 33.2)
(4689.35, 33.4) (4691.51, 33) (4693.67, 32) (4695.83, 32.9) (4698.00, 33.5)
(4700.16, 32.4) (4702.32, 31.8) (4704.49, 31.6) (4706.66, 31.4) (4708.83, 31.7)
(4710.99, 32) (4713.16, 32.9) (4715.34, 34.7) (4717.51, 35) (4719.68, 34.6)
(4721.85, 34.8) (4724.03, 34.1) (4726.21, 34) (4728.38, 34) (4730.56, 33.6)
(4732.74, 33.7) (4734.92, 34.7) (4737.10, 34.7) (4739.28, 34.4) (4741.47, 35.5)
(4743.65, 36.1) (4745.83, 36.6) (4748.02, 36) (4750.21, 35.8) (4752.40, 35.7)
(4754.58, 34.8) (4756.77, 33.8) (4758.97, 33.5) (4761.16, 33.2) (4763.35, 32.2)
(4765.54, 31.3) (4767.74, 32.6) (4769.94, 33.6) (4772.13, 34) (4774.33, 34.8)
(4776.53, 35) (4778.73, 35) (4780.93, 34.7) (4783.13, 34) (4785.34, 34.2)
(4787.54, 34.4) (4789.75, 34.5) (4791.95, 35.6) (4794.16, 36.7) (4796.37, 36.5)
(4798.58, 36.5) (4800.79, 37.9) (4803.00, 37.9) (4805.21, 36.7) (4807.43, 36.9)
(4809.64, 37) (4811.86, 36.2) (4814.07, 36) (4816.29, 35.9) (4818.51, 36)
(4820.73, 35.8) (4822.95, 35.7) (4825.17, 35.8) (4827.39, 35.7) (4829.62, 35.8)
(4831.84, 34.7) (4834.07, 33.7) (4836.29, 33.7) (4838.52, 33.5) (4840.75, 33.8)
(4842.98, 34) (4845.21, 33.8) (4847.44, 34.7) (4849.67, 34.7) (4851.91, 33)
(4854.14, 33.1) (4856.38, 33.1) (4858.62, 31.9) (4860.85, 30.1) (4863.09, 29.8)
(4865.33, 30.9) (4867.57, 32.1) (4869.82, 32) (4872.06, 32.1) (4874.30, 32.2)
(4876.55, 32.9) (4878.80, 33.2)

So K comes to 1.07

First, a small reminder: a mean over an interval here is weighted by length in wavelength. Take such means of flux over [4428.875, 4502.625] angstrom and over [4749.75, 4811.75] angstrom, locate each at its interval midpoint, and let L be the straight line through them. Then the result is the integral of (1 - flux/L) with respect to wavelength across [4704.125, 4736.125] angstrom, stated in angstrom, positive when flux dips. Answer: 0.5 angstrom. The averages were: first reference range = 30.4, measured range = 33.6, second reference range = 35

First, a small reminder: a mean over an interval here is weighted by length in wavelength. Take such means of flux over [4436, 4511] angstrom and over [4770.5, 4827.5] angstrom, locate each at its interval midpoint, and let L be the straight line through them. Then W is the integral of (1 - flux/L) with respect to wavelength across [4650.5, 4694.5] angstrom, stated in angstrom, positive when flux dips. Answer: 1.3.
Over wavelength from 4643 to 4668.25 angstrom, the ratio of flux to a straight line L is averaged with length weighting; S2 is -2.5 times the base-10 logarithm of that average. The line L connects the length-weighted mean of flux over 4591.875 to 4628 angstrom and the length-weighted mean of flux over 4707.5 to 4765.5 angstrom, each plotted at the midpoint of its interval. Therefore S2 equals 0.053 mag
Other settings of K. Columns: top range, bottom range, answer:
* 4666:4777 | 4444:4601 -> 1.05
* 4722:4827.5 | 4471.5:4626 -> 1.06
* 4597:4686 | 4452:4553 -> 1.08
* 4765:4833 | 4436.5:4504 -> 1.15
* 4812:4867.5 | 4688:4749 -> 1.01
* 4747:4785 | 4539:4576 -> 1.05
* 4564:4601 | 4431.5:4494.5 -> 1.10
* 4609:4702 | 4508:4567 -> 1.05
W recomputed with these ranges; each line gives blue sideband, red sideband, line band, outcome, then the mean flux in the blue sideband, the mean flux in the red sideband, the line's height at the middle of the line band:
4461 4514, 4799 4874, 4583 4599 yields -0.1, 32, 34.4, 32.7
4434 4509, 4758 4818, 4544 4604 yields -1.1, 31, 35.1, 32.3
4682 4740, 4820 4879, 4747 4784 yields -0.9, 33.3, 33.4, 33.3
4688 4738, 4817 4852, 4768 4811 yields -1.7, 33.3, 34.7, 34.2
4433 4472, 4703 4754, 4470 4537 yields -4.4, 29.3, 34.2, 30.2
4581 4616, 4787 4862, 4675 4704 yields 1.2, 33.8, 35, 34.3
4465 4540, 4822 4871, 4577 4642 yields -3.3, 32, 33.4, 32.4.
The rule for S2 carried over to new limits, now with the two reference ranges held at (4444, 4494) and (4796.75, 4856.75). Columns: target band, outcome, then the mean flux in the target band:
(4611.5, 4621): -0.11 mag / 36.1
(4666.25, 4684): 0.02 mag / 32.8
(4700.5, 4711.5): 0.07 mag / 31.7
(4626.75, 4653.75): 0.00 mag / 33.1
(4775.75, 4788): 0.01 mag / 34.5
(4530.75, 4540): 0.05 mag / 30.2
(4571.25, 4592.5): -0.03 mag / 33.2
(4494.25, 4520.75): -0.08 mag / 33.6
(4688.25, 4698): 0.02 mag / 32.9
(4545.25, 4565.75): -0.02 mag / 32.4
